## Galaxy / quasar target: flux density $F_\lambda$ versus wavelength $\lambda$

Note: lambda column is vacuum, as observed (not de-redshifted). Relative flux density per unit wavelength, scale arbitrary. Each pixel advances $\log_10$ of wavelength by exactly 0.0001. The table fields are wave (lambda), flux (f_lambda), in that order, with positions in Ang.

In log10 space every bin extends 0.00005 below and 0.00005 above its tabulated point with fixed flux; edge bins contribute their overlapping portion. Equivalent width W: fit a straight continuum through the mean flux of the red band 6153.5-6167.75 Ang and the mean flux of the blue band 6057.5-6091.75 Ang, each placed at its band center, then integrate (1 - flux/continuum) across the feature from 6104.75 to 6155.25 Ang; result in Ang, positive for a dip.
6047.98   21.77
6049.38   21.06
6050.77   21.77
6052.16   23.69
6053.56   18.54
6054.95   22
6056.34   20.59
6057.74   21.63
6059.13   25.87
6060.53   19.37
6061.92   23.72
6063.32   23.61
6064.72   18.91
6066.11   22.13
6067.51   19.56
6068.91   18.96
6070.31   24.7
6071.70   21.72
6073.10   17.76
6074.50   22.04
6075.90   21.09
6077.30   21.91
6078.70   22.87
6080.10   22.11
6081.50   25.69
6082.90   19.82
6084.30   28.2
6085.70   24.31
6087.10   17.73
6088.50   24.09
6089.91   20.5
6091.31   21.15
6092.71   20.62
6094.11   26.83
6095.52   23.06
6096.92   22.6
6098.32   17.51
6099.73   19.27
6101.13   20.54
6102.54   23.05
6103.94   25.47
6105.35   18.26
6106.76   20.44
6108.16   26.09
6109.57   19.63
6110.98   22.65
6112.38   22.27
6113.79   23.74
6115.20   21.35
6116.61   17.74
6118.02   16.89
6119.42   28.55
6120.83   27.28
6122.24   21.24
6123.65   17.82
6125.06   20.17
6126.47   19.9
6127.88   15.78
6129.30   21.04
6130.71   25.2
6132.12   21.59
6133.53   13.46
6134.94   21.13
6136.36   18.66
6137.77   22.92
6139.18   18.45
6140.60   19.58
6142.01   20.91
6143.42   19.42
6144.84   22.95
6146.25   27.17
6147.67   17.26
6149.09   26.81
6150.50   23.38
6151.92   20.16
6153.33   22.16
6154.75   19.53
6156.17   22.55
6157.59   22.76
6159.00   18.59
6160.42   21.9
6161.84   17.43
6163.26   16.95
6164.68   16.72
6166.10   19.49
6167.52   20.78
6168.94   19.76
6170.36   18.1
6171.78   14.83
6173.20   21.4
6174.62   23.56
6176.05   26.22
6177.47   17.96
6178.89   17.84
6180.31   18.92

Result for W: -1.6 Ang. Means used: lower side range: 22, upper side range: 19.7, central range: 21.2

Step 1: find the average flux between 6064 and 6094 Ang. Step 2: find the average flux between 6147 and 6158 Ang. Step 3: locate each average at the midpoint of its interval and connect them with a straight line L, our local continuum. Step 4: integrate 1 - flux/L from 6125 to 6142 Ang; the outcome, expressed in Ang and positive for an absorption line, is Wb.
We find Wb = 1.5 Ang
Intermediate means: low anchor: 21.8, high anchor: 21.8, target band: 19.9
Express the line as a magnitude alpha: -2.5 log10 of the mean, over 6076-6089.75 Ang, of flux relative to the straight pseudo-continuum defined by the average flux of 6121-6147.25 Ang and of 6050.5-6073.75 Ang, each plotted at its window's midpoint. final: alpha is -0.079 mag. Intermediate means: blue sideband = 21.4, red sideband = 20.5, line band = 22.8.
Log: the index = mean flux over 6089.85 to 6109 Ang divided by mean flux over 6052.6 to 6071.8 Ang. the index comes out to 1.01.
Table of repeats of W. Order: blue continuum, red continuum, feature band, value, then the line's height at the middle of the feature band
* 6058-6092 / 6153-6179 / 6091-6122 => -1.13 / 21.3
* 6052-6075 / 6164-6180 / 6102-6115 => -1.04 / 20.7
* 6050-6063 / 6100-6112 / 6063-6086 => -0.07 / 22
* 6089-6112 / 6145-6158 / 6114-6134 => 1.21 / 22.1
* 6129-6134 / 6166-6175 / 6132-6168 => -0.62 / 20.1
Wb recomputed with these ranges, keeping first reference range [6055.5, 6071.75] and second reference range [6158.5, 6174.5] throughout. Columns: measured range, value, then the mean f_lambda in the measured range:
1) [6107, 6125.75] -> -1.51 Ang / 21.9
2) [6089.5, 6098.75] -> -0.45 Ang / 21.9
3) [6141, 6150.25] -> -1.38 Ang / 22.4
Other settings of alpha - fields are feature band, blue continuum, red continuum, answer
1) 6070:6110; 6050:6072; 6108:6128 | -0.02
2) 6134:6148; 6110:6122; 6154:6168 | 0.00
